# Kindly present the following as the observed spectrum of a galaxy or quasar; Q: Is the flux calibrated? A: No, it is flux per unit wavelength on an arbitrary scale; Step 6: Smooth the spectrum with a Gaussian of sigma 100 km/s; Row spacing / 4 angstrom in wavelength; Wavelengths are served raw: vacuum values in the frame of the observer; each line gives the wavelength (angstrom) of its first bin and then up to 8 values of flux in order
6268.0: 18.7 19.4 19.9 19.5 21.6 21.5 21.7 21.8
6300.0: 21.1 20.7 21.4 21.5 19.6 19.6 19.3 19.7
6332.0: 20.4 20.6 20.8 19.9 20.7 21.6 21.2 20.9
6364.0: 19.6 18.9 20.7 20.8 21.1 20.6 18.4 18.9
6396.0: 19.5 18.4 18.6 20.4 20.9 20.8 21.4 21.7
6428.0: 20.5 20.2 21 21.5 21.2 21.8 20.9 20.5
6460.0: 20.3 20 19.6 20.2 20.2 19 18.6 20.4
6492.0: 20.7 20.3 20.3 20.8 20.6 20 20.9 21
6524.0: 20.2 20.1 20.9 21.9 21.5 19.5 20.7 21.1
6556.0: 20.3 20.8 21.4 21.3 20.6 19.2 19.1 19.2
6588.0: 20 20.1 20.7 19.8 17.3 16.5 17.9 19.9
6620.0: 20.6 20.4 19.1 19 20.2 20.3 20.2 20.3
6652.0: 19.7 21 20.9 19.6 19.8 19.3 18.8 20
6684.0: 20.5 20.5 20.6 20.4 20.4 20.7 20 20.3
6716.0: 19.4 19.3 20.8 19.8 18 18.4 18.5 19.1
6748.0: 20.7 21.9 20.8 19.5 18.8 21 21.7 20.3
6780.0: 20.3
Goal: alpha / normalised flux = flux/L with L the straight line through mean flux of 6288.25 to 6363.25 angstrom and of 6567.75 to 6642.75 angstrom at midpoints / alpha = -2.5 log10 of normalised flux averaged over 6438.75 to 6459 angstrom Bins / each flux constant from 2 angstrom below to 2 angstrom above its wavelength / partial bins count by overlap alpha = -0.05 mag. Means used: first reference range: 20.7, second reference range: 19.5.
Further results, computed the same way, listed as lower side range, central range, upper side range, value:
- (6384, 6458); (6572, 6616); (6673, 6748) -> 0.051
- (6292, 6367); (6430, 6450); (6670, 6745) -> -0.042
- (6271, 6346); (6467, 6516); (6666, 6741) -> 0.005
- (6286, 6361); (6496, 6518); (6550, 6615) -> -0.026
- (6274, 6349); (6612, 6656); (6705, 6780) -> 0.009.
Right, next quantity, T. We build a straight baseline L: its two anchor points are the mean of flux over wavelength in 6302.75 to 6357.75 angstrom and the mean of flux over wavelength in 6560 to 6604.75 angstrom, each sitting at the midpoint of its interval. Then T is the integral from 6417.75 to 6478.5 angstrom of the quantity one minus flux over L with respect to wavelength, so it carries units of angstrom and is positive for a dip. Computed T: -1.37 angstrom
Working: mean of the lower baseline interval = 20.5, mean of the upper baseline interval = 20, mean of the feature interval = 20.7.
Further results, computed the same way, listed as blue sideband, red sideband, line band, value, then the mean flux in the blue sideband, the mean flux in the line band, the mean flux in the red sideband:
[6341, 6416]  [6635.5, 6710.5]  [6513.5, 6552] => -1.2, 20.1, 20.8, 20.2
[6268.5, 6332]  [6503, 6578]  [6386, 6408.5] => 1.8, 20.5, 18.9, 20.7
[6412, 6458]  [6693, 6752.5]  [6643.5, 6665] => -0.2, 21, 20.3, 19.8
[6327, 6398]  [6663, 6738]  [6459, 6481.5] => 0.3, 20.2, 19.9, 19.8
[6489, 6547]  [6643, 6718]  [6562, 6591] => 0.5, 20.6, 20.1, 20.1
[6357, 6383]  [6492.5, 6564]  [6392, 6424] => 0.6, 20.4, 20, 20.7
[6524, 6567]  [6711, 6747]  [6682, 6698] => -0.7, 20.8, 20.5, 19.3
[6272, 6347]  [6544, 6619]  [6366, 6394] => 0.6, 20.6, 19.9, 19.8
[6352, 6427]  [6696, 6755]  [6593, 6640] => 1.6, 20.2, 19.3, 19.8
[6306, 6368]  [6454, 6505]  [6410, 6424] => -0.6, 20.4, 21.1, 20.1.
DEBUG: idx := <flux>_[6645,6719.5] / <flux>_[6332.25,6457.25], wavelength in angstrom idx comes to 0.98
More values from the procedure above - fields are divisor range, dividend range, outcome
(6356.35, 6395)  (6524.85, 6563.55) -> 1.04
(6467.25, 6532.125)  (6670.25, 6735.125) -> 0.98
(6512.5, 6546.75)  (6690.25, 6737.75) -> 0.96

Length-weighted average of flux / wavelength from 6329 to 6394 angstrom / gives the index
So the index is 20.3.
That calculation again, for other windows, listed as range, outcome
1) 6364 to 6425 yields 20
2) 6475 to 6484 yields 19.3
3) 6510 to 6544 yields 20.7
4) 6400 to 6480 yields 20.5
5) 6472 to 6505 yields 20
